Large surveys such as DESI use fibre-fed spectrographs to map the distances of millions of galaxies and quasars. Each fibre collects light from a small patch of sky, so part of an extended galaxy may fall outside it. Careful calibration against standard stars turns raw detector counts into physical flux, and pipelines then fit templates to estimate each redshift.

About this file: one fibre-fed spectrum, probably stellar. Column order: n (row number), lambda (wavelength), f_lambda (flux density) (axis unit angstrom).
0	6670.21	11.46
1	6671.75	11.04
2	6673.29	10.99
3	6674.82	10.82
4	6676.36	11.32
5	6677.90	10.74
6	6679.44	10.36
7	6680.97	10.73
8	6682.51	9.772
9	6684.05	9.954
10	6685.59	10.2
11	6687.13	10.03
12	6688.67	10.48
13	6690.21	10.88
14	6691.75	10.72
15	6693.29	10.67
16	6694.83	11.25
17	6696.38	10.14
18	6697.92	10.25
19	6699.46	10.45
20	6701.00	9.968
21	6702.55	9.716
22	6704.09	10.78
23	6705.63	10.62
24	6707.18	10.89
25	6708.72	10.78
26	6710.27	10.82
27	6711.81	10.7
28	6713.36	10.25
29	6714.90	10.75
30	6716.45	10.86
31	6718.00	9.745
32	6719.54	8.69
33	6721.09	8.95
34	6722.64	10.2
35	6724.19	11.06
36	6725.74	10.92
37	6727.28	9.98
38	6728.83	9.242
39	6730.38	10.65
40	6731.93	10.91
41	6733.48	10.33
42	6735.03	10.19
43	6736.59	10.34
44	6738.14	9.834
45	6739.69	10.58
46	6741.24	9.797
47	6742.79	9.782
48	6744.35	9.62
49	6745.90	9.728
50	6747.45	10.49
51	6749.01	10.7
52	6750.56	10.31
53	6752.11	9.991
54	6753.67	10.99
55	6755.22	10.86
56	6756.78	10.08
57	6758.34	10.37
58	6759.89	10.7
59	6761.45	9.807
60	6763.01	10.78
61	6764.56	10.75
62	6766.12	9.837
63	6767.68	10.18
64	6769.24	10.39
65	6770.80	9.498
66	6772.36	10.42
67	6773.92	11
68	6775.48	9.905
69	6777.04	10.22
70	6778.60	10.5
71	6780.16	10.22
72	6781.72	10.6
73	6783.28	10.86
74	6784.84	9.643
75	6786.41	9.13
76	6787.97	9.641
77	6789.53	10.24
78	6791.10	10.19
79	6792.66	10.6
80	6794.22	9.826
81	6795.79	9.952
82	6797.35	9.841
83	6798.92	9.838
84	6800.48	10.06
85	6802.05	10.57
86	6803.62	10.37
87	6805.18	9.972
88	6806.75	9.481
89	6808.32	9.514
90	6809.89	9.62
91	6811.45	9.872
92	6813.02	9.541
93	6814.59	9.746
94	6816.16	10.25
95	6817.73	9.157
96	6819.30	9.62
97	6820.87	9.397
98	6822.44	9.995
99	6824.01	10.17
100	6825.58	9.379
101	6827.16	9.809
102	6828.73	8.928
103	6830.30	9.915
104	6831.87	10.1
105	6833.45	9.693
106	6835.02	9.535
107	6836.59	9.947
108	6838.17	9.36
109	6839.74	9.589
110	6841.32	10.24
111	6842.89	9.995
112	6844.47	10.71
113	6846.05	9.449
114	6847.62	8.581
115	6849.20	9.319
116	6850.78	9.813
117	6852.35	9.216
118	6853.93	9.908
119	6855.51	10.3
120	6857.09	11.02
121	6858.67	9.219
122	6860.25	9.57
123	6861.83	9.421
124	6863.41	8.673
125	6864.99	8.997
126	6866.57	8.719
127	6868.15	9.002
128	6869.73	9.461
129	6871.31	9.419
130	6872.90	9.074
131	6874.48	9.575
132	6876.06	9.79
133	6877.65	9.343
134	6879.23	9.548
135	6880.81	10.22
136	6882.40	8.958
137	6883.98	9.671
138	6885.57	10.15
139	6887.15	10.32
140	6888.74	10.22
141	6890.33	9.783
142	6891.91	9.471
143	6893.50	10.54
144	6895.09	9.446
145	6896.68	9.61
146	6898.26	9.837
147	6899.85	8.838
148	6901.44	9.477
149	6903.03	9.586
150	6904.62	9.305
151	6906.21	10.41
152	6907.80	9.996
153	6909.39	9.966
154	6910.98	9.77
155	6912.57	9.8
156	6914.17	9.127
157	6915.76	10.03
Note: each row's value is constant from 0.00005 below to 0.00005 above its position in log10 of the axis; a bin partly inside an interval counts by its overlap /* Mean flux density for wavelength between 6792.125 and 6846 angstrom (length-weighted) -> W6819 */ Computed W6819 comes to 9.83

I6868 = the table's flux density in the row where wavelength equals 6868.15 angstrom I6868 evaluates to 9.002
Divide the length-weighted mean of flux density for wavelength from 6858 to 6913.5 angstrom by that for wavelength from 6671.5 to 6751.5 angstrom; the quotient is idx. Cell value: 0.92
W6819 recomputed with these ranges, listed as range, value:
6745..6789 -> 10.3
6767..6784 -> 10.3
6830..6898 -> 9.65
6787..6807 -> 10.1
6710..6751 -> 10.2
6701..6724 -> 10.3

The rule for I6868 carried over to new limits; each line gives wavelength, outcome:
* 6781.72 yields 10.6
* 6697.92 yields 10.25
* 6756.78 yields 10.08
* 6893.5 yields 10.54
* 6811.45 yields 9.872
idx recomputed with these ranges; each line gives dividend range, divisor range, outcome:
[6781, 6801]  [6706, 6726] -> 0.97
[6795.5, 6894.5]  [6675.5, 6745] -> 0.94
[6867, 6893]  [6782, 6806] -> 0.96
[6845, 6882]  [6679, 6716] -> 0.90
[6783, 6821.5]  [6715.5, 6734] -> 0.97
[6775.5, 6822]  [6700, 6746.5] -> 0.97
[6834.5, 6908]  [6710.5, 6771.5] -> 0.94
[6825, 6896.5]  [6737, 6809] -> 0.95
